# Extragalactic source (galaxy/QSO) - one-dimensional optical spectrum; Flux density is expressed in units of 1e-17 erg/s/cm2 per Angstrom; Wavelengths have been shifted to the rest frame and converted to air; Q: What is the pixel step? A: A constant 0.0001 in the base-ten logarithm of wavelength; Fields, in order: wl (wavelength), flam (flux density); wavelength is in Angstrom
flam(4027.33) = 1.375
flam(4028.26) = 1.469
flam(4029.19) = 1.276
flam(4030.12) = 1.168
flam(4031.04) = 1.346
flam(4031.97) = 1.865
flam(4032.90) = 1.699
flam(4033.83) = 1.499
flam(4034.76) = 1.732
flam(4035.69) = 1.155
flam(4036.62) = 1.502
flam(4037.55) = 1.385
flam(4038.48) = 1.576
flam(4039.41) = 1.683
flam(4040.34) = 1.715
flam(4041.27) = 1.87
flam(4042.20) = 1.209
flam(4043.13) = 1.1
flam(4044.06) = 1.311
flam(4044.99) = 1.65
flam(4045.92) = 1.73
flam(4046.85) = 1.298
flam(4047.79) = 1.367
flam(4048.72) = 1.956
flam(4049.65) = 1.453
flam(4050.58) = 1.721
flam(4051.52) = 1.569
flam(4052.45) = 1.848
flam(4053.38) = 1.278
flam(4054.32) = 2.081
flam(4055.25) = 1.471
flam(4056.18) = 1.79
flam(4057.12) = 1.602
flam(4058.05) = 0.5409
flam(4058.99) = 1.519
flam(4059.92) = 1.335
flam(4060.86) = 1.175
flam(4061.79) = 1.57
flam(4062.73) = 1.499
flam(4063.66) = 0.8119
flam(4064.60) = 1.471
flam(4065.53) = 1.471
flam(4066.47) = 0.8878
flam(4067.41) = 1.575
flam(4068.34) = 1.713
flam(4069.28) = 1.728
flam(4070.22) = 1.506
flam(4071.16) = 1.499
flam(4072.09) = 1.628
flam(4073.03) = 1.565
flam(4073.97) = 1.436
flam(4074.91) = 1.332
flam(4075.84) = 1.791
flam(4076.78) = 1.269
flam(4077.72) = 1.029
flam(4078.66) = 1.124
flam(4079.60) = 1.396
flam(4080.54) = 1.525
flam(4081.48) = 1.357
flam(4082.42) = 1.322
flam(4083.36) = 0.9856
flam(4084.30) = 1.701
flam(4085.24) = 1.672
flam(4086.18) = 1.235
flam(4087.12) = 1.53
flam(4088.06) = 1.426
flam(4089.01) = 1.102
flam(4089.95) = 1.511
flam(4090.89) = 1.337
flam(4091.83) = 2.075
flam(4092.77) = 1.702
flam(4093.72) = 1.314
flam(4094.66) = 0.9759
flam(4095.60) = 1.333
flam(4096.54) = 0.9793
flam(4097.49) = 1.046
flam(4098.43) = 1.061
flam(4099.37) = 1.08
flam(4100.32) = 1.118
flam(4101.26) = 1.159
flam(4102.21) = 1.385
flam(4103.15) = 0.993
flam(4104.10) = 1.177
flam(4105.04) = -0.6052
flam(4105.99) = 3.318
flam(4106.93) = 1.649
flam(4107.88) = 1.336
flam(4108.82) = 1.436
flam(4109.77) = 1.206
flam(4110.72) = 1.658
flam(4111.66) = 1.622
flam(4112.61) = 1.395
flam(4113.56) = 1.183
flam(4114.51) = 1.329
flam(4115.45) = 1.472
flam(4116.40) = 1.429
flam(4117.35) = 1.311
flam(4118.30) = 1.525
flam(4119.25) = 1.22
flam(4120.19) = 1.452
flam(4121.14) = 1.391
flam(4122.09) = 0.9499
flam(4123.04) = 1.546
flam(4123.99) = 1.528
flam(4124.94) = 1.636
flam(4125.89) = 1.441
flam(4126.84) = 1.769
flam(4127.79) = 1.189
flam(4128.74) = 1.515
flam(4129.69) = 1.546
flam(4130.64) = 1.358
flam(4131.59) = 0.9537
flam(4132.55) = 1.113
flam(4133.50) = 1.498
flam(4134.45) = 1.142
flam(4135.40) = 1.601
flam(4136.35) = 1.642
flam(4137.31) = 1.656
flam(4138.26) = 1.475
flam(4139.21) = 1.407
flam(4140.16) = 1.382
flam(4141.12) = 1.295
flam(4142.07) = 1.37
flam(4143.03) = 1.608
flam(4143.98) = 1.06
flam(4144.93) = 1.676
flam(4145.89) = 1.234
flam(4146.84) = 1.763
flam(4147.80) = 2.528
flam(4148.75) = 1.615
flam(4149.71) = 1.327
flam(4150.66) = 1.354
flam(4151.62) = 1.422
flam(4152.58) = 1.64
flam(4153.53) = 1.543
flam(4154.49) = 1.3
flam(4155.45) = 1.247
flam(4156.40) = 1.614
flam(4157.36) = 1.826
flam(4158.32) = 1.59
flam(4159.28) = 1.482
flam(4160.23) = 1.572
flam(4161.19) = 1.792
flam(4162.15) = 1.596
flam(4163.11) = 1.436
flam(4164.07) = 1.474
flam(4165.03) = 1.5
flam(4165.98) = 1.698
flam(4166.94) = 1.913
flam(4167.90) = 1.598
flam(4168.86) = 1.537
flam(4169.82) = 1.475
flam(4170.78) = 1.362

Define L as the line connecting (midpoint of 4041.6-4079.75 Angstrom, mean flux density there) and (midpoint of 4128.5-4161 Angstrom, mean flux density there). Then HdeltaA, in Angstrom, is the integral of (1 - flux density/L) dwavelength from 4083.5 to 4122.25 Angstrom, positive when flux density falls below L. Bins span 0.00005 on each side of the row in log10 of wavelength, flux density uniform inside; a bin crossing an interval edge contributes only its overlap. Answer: 3.2 Angstrom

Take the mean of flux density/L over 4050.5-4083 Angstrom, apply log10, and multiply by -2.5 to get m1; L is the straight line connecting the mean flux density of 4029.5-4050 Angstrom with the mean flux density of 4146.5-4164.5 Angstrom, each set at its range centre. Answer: 0.07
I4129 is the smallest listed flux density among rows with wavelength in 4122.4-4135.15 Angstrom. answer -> 0.9537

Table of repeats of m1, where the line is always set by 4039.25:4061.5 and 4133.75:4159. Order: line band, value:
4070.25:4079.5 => 0.07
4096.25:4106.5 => 0.29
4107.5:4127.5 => 0.07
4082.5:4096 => 0.07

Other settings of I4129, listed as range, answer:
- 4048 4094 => 0.5409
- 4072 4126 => -0.6052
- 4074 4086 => 0.9856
